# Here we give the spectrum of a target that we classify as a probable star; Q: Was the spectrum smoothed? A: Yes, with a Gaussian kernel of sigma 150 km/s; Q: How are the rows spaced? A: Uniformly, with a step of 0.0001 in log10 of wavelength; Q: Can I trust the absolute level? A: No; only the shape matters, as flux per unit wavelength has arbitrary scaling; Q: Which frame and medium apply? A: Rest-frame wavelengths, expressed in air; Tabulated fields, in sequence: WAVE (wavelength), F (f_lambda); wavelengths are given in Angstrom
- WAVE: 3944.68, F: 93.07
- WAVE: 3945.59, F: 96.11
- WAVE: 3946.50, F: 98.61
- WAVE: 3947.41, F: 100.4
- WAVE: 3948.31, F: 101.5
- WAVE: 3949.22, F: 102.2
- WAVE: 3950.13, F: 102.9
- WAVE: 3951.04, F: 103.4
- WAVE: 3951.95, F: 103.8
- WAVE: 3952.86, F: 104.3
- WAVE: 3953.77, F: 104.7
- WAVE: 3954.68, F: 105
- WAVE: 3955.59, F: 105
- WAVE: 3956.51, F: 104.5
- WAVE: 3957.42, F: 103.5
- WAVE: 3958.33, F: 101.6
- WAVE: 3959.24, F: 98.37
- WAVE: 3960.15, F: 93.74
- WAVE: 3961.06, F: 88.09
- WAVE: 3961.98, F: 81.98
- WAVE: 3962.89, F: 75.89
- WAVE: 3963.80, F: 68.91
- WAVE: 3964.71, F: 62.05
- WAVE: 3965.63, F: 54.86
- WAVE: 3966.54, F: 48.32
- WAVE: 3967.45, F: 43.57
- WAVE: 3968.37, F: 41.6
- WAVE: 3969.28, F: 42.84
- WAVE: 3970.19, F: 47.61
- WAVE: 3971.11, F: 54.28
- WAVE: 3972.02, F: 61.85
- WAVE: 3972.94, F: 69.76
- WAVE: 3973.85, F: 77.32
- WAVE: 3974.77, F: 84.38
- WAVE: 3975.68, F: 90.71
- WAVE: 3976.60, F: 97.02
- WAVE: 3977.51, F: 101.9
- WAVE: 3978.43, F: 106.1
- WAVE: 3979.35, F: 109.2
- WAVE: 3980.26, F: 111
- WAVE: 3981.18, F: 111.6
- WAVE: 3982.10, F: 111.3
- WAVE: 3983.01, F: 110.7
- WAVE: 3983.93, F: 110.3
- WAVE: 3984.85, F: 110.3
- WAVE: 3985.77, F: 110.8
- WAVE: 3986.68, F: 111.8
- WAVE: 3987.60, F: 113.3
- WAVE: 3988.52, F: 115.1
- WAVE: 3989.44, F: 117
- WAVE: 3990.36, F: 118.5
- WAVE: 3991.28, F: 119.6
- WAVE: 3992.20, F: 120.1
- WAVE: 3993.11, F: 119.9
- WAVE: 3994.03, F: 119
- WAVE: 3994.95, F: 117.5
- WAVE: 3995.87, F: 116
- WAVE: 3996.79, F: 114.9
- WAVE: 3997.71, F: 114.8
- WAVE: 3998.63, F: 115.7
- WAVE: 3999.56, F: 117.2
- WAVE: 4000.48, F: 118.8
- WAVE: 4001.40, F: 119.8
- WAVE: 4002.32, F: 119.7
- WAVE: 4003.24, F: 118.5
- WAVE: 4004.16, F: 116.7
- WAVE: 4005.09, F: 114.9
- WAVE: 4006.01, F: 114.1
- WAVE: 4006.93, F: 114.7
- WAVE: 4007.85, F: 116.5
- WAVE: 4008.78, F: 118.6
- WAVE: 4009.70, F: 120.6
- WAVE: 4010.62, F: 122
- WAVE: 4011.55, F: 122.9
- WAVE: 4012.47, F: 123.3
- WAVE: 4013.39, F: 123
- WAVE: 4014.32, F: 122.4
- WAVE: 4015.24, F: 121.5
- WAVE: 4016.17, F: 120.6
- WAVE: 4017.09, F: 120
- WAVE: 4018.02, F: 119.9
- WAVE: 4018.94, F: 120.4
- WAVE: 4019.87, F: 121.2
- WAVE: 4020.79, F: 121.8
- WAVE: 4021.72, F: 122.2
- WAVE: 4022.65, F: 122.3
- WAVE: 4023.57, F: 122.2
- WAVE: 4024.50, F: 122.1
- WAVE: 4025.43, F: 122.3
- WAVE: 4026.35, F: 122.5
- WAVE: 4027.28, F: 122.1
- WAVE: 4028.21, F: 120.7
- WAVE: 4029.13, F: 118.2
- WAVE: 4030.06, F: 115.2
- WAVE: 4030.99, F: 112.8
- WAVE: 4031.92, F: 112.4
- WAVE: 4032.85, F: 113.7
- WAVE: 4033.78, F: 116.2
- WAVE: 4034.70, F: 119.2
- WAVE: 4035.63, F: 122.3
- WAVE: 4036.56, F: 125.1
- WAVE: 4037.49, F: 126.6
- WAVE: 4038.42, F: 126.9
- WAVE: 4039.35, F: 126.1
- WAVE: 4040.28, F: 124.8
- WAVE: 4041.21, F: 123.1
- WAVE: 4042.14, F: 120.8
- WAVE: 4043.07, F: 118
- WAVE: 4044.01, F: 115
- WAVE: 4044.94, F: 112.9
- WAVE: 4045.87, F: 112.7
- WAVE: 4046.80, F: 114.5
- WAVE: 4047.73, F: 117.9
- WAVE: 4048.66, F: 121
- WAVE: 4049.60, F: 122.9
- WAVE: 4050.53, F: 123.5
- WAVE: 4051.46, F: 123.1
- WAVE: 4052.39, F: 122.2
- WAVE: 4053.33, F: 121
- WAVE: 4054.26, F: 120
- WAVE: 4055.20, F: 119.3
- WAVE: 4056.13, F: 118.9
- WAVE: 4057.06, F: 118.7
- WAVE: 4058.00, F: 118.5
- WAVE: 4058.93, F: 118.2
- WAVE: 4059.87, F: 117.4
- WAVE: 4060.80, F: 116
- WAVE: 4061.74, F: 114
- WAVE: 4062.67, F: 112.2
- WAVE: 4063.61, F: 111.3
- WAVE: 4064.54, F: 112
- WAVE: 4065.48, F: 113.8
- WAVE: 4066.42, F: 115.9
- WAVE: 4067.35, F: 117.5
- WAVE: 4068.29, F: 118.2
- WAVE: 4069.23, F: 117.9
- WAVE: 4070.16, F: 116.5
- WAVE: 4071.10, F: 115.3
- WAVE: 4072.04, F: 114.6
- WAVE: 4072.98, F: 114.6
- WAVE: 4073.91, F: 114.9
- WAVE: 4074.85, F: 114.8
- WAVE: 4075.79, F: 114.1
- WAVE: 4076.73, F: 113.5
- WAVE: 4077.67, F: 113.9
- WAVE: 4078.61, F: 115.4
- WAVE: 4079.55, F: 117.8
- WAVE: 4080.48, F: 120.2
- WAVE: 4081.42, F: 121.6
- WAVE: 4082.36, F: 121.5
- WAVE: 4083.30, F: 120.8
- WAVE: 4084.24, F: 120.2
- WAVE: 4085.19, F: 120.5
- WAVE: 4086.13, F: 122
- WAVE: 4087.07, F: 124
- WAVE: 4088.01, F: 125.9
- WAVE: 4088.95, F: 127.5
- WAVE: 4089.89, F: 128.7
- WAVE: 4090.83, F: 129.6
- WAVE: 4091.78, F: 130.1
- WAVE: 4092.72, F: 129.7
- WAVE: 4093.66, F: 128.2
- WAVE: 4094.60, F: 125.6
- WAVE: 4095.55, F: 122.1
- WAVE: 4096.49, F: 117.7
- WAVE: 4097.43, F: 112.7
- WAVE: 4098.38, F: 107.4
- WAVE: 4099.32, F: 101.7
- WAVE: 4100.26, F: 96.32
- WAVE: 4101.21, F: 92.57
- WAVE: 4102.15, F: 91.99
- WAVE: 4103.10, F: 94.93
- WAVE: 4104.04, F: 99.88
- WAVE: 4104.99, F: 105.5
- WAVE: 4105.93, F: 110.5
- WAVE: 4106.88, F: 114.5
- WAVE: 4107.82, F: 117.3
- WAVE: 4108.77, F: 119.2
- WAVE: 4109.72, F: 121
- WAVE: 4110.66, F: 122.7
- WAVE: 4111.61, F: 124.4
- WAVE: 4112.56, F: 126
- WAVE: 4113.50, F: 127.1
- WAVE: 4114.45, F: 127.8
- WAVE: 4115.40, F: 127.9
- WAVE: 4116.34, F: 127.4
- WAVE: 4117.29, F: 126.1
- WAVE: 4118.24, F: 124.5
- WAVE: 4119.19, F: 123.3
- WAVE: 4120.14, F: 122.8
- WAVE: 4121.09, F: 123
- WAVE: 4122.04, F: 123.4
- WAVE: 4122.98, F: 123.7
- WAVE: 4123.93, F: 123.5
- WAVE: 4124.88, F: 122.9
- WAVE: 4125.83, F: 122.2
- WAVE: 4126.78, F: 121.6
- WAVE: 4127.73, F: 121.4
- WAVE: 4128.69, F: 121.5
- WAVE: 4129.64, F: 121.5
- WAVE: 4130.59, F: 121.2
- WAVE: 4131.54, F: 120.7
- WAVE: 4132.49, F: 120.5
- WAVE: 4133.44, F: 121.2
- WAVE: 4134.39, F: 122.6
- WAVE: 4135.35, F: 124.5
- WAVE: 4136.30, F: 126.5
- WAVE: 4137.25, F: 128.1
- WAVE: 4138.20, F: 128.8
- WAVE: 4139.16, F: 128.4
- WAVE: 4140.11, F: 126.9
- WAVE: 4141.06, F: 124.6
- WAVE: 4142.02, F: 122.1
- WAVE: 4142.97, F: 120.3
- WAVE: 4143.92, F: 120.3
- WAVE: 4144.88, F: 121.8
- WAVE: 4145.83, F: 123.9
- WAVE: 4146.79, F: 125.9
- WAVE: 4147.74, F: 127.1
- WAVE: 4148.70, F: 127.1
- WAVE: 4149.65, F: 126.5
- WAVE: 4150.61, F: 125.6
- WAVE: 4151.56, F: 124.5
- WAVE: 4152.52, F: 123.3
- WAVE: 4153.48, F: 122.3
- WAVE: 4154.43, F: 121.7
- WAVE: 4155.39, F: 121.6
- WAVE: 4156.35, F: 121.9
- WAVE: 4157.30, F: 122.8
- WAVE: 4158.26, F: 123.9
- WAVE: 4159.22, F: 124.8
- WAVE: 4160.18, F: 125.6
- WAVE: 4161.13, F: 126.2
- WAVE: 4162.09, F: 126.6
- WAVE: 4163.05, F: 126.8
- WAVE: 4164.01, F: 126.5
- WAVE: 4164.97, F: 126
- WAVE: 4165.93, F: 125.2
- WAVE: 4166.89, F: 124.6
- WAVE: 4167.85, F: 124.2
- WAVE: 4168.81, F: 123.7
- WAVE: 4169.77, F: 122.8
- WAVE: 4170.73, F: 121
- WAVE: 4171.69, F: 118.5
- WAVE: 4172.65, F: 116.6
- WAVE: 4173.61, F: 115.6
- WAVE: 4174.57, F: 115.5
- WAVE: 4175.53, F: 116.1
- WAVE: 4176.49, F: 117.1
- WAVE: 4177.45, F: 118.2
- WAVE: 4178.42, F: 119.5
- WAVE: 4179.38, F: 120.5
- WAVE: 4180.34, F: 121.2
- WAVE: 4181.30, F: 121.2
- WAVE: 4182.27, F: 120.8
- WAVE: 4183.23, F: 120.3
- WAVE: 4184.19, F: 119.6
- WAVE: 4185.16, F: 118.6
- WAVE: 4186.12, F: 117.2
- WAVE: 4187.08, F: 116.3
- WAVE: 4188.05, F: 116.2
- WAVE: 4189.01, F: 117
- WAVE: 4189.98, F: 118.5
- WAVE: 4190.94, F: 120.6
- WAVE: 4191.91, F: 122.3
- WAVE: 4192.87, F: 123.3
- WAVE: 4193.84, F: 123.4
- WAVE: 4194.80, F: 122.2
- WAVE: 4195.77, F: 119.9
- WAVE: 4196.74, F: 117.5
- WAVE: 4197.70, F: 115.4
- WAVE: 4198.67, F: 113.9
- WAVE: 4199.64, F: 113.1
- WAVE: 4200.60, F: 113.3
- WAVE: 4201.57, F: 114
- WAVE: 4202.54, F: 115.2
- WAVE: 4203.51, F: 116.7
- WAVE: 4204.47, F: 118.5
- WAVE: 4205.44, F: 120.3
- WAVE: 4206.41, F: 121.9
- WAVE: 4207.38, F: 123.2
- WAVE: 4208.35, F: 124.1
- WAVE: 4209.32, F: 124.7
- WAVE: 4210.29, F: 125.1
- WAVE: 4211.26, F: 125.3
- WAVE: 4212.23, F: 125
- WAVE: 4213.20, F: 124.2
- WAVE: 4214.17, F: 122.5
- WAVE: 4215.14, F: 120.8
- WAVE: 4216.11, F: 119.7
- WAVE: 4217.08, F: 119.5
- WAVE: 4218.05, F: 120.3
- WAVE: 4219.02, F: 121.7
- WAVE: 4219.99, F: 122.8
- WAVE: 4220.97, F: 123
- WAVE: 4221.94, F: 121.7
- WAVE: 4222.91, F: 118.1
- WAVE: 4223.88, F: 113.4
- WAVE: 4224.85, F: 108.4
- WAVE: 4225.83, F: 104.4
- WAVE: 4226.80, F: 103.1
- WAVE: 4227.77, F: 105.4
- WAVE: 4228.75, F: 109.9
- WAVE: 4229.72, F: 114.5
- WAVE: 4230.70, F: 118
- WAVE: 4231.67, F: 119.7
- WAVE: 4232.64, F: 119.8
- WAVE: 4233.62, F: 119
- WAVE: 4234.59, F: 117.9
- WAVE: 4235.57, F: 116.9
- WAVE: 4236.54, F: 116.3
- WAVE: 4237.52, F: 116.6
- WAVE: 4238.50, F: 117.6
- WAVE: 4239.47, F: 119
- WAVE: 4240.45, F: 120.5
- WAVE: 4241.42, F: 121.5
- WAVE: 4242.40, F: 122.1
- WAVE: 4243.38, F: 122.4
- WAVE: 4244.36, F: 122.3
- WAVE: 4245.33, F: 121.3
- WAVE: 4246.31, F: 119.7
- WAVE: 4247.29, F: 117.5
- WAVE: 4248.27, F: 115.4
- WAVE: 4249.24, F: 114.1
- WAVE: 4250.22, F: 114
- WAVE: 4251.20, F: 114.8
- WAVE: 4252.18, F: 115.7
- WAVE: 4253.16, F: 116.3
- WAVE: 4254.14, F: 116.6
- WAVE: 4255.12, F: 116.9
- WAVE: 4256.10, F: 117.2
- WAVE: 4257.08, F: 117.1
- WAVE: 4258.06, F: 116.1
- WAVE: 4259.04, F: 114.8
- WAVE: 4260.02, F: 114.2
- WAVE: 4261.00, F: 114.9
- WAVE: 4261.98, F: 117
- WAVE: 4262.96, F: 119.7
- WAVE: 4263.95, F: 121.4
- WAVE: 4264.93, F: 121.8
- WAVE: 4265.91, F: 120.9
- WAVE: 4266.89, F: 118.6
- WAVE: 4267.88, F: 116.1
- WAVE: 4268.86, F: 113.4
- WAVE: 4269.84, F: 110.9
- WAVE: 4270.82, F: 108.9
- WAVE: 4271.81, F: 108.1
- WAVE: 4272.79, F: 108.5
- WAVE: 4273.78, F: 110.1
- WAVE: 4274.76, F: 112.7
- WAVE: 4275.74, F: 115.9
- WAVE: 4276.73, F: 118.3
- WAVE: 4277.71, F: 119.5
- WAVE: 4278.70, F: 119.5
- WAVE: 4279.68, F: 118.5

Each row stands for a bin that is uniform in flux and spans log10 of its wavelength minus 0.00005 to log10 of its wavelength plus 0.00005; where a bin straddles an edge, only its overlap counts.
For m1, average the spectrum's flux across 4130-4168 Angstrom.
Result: 124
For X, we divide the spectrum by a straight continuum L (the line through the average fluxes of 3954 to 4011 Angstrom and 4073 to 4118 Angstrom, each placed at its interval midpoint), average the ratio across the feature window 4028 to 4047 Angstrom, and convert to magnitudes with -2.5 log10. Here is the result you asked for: -0.10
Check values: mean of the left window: 99.4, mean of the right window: 118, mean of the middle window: 119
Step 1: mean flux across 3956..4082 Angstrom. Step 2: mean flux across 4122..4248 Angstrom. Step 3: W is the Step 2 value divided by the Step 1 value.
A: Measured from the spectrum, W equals 1.1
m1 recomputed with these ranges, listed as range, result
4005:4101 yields 119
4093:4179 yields 121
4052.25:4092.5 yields 119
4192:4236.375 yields 118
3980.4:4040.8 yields 118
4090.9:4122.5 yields 117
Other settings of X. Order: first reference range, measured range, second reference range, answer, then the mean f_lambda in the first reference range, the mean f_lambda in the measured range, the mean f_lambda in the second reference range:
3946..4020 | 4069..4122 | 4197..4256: -0.081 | 102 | 118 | 118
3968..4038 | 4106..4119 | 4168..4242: -0.073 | 111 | 123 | 119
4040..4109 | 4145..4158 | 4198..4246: -0.059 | 117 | 124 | 118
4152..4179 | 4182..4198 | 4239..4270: 0.013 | 122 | 119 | 118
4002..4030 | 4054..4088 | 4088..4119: 0.013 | 120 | 117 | 118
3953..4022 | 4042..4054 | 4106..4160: -0.069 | 103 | 119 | 123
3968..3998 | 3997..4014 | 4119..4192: -0.157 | 99.5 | 118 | 122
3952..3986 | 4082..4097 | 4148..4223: -0.177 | 86.7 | 125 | 121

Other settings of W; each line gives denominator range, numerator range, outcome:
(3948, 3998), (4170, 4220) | 1.26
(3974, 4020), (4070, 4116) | 1.02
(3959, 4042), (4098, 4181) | 1.13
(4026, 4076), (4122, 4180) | 1.04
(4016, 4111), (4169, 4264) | 1.00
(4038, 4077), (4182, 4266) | 1.00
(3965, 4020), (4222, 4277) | 1.11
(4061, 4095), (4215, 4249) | 0.98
